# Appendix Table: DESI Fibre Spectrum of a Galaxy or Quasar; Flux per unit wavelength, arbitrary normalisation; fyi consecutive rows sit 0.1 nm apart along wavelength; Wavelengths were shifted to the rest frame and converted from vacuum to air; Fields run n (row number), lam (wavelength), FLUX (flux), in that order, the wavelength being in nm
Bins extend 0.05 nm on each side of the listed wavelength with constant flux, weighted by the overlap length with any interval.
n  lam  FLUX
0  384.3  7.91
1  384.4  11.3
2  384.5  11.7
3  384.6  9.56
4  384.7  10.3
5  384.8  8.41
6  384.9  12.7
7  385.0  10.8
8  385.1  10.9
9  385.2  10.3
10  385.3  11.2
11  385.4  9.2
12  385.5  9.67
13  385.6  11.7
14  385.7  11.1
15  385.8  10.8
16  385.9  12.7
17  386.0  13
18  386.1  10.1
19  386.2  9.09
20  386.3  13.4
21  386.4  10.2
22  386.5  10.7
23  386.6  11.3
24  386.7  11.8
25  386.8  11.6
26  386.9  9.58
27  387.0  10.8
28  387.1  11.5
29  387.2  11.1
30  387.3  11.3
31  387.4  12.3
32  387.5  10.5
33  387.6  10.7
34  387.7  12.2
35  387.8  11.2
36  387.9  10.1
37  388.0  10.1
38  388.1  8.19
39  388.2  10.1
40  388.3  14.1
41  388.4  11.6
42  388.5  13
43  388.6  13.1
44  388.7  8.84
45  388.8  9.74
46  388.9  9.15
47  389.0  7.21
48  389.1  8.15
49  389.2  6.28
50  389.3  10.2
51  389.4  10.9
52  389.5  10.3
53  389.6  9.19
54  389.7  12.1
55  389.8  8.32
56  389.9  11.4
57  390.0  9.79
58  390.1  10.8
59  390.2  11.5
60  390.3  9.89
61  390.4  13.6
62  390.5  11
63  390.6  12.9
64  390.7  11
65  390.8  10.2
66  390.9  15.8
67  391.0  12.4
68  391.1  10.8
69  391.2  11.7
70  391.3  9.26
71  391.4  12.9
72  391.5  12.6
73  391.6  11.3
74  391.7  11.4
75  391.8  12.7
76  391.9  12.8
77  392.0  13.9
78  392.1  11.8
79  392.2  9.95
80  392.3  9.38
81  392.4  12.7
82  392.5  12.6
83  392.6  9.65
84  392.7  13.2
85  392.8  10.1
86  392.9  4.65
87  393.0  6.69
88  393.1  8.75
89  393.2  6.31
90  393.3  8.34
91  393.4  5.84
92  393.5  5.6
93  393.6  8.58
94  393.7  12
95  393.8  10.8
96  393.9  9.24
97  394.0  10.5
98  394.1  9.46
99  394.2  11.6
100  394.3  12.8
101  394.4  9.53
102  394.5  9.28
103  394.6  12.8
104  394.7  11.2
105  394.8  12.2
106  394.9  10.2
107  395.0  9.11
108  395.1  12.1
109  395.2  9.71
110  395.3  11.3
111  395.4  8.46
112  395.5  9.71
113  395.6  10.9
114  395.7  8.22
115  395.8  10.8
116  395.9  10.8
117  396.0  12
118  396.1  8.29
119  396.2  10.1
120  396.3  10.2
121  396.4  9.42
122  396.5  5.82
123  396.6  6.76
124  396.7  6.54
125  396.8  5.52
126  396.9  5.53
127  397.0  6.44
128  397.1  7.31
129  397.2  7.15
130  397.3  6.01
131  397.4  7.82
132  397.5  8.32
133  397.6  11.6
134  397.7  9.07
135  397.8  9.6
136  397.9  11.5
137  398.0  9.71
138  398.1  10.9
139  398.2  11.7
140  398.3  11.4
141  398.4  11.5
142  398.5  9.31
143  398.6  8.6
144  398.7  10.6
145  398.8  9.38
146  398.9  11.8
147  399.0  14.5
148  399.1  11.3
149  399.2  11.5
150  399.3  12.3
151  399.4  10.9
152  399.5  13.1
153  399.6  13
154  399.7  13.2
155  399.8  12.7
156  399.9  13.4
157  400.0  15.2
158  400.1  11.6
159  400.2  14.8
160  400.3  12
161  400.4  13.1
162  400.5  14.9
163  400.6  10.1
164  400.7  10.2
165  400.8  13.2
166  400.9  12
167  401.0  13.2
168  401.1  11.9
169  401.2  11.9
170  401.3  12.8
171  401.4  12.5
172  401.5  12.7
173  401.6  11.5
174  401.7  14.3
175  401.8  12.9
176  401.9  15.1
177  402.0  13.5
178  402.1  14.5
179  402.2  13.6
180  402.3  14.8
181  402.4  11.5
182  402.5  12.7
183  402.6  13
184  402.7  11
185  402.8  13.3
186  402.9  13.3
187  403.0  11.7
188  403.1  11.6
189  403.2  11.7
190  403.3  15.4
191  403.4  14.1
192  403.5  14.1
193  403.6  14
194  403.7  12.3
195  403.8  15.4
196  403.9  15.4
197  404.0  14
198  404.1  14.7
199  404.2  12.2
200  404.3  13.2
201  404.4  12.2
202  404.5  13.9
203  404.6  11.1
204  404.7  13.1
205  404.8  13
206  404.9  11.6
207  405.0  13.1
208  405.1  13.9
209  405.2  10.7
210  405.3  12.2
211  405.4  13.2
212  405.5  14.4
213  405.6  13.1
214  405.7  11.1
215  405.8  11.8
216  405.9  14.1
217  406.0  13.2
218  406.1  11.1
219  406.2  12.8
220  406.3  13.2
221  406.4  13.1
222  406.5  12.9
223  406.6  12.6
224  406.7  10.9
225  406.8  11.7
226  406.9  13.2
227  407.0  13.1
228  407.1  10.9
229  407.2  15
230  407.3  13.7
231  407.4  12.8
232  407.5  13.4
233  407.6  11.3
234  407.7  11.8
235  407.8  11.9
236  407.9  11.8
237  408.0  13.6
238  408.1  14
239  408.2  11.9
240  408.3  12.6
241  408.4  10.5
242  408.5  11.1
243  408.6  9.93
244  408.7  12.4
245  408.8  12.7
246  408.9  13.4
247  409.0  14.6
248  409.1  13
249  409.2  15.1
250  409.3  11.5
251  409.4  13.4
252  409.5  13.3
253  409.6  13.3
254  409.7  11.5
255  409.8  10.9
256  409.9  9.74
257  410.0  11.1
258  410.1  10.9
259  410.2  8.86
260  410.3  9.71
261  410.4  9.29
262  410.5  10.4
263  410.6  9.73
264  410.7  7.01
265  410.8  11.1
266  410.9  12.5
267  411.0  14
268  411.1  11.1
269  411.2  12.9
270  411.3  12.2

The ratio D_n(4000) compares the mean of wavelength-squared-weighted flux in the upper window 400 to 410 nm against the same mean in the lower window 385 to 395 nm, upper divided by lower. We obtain 1.29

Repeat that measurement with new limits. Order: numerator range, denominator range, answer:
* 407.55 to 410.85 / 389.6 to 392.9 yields 1.11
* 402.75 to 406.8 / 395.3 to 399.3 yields 1.42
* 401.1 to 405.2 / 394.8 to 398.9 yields 1.46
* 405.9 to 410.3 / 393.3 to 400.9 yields 1.26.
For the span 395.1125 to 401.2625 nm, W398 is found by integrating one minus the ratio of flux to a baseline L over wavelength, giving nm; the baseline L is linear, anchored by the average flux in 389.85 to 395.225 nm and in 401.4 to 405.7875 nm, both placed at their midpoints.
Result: 0.75 nm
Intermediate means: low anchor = 10.7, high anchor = 13.1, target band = 10.5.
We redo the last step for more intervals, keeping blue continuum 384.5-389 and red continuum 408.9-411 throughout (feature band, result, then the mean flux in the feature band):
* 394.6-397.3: 0.49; 9.08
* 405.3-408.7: -0.32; 12.5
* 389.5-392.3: -0.12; 11.5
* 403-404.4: -0.28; 13.6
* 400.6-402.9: -0.31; 12.8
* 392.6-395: 0.33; 9.54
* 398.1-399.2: 0.01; 11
